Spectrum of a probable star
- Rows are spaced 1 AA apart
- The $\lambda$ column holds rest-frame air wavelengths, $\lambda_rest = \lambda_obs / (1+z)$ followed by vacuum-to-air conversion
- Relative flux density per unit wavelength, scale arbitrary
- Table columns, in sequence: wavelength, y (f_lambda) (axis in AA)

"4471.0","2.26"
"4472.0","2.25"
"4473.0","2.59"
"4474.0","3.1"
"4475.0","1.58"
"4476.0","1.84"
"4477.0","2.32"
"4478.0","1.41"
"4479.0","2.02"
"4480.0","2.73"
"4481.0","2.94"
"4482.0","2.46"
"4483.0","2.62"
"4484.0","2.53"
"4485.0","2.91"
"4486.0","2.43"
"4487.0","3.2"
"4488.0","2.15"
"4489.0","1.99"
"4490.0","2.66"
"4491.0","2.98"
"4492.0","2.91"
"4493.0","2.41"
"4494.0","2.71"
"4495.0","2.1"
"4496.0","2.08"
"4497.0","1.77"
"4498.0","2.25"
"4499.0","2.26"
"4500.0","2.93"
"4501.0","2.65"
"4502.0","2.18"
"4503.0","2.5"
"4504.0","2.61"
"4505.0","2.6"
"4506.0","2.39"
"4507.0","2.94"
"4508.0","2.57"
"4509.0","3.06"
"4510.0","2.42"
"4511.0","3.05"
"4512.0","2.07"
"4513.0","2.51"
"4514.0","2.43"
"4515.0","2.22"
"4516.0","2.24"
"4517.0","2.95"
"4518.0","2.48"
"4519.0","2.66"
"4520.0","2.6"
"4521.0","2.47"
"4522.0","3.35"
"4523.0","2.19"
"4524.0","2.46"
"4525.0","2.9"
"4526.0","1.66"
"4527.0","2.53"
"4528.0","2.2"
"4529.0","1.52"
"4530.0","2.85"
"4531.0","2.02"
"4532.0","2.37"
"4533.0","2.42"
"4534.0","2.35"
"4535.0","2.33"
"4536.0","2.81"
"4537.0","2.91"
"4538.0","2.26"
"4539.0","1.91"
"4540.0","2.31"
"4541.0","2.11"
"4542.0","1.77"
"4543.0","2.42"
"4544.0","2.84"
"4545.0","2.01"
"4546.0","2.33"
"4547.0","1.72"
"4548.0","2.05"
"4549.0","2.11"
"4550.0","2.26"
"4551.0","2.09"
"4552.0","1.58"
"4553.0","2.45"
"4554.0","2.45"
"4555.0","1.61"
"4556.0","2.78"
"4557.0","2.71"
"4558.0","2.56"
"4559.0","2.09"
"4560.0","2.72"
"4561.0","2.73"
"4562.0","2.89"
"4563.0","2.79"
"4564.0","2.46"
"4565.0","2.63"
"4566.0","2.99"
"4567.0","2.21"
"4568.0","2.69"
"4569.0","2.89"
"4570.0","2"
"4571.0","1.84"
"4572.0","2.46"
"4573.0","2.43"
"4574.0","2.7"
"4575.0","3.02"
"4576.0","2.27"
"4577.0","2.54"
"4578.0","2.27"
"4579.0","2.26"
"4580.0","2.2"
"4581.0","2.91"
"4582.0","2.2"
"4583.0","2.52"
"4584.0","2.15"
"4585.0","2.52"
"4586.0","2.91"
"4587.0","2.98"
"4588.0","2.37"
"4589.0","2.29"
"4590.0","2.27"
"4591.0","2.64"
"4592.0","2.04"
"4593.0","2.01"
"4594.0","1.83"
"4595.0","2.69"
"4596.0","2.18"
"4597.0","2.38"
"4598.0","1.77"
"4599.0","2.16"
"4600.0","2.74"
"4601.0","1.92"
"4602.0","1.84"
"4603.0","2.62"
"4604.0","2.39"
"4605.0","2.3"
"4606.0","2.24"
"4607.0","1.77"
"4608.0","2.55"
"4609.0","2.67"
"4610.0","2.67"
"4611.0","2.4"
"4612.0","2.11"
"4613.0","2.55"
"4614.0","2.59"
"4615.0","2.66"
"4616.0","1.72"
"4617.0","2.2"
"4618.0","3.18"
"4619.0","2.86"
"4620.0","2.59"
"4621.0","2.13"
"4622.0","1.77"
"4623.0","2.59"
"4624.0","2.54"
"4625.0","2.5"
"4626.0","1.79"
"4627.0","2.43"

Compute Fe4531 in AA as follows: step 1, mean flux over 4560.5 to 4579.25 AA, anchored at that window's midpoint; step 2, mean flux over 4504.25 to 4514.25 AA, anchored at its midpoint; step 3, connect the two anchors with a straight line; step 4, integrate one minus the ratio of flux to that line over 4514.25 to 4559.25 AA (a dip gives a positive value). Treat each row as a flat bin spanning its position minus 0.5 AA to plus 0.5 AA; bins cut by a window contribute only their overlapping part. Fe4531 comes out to 4.23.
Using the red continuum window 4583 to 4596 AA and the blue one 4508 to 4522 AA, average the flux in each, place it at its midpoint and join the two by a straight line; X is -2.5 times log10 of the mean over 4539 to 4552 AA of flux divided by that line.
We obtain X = 0.17 mag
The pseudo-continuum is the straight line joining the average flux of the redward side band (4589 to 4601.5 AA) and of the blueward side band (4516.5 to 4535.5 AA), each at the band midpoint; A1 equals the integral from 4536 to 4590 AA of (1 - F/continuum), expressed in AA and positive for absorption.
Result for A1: -1.92 AA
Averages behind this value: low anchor 2.44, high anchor 2.22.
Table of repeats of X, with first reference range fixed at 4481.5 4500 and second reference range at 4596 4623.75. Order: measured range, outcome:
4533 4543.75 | 0.04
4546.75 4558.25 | 0.10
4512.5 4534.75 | 0.01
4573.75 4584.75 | -0.03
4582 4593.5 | -0.02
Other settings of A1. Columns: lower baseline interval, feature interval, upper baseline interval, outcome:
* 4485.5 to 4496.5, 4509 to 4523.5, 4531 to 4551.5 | -1.1 AA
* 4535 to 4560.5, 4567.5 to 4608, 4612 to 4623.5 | 0.0 AA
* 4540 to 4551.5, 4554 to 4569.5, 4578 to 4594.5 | -2.3 AA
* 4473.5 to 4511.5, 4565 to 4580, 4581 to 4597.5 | -0.4 AA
